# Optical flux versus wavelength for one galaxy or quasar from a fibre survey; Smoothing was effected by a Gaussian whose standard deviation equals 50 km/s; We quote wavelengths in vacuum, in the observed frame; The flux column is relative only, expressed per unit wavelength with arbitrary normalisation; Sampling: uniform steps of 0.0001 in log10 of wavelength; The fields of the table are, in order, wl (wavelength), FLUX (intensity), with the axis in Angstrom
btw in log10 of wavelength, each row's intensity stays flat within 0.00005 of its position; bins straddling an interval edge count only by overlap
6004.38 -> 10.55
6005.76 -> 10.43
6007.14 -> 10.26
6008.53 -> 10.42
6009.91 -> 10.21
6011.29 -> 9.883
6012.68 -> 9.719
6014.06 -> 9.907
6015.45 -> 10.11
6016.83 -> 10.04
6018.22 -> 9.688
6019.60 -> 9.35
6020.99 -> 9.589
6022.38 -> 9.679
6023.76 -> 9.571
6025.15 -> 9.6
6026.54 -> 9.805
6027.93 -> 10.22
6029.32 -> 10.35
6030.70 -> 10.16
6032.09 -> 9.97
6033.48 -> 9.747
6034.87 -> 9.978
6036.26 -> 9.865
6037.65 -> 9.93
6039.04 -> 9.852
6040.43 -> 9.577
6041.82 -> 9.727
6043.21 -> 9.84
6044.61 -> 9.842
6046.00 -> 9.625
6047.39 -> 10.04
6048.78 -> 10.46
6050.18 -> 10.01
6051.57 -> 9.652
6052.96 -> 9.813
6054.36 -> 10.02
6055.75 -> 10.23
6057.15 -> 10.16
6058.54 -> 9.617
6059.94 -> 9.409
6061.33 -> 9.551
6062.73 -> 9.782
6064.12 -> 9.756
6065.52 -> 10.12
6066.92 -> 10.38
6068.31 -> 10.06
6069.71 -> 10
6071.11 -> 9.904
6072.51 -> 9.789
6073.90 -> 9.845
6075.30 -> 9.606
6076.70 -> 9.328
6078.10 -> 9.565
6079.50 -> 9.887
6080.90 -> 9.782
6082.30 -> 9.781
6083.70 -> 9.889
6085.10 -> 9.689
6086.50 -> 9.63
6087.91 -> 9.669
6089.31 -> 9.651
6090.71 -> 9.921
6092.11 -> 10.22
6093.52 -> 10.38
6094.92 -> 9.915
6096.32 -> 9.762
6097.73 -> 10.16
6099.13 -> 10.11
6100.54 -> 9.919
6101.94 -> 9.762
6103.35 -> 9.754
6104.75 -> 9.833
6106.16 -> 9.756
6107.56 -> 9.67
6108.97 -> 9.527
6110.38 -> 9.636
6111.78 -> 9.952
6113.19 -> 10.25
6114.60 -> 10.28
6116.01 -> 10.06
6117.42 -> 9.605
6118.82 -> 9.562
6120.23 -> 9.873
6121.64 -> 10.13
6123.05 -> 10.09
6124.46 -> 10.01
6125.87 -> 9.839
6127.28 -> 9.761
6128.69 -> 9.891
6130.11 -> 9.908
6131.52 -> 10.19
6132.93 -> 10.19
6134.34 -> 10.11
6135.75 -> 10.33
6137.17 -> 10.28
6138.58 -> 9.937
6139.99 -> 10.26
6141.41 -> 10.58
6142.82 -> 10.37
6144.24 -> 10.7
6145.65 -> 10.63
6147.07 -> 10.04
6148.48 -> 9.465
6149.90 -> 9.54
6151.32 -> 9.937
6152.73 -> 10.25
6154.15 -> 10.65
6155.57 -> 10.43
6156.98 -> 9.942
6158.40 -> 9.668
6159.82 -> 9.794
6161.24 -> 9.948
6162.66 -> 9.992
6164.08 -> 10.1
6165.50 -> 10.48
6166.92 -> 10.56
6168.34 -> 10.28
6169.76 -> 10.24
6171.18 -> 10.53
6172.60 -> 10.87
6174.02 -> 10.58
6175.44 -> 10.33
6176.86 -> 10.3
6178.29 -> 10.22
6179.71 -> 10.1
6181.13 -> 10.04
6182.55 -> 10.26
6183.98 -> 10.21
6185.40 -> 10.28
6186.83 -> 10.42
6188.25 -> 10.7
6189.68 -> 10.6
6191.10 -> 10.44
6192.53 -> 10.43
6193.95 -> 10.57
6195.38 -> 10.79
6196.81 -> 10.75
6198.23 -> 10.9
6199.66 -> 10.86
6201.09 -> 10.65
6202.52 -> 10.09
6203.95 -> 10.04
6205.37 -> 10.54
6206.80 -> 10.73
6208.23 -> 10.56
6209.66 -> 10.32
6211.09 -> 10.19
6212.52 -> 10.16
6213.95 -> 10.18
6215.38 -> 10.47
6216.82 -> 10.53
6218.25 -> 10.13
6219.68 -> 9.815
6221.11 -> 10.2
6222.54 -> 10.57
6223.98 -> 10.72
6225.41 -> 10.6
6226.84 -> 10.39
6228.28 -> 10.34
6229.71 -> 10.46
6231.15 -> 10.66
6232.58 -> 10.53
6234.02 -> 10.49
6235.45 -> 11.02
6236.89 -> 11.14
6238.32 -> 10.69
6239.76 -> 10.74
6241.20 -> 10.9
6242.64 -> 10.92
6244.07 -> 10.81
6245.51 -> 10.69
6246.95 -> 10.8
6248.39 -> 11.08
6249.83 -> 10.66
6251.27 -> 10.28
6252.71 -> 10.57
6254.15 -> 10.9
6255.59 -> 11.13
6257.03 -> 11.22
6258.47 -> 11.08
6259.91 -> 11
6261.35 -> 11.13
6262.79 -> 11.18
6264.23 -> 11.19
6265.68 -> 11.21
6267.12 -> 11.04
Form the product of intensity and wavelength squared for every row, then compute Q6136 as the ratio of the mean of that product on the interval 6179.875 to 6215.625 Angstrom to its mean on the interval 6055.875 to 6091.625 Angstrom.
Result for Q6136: 1.11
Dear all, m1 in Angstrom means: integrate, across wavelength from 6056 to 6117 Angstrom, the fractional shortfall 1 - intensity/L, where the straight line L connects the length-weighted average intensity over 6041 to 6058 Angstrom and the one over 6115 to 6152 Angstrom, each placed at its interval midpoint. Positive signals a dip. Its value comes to 0.8 Angstrom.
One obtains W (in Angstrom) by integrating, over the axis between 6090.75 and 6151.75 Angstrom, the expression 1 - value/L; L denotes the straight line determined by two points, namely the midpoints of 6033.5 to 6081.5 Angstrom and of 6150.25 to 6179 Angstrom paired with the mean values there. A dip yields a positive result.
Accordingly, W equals 0.5 Angstrom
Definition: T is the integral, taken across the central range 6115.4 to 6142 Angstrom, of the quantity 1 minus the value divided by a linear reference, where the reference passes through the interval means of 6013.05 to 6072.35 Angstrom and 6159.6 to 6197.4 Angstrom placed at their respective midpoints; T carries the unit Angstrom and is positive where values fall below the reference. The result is 0.42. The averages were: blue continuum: 9.88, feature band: 10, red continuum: 10.4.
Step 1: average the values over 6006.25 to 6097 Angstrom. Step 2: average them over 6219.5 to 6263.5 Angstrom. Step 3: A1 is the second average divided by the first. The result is 1.09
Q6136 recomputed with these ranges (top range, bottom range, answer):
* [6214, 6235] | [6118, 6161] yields 1.06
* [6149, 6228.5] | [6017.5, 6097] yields 1.10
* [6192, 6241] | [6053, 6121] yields 1.11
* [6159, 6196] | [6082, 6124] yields 1.07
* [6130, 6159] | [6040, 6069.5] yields 1.06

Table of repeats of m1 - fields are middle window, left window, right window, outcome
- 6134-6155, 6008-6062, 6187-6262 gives 0.20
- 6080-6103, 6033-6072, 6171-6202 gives 0.40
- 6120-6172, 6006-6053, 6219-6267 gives 1.19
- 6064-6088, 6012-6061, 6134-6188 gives 0.38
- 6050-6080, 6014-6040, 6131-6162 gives 0.34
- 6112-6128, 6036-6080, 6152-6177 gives 0.23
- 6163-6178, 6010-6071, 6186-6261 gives -0.02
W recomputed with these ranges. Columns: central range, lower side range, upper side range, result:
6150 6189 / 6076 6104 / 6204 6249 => 0.0 Angstrom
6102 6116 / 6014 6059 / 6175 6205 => 0.4 Angstrom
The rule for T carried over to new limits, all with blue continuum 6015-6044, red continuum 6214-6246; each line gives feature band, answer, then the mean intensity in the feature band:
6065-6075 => 0.0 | 10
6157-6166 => 0.3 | 9.97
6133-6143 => 0.0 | 10.3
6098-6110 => 0.4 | 9.8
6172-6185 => 0.1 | 10.3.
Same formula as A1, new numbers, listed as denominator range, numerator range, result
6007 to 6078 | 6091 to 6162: 1.01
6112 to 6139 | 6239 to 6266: 1.09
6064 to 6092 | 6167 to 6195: 1.06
